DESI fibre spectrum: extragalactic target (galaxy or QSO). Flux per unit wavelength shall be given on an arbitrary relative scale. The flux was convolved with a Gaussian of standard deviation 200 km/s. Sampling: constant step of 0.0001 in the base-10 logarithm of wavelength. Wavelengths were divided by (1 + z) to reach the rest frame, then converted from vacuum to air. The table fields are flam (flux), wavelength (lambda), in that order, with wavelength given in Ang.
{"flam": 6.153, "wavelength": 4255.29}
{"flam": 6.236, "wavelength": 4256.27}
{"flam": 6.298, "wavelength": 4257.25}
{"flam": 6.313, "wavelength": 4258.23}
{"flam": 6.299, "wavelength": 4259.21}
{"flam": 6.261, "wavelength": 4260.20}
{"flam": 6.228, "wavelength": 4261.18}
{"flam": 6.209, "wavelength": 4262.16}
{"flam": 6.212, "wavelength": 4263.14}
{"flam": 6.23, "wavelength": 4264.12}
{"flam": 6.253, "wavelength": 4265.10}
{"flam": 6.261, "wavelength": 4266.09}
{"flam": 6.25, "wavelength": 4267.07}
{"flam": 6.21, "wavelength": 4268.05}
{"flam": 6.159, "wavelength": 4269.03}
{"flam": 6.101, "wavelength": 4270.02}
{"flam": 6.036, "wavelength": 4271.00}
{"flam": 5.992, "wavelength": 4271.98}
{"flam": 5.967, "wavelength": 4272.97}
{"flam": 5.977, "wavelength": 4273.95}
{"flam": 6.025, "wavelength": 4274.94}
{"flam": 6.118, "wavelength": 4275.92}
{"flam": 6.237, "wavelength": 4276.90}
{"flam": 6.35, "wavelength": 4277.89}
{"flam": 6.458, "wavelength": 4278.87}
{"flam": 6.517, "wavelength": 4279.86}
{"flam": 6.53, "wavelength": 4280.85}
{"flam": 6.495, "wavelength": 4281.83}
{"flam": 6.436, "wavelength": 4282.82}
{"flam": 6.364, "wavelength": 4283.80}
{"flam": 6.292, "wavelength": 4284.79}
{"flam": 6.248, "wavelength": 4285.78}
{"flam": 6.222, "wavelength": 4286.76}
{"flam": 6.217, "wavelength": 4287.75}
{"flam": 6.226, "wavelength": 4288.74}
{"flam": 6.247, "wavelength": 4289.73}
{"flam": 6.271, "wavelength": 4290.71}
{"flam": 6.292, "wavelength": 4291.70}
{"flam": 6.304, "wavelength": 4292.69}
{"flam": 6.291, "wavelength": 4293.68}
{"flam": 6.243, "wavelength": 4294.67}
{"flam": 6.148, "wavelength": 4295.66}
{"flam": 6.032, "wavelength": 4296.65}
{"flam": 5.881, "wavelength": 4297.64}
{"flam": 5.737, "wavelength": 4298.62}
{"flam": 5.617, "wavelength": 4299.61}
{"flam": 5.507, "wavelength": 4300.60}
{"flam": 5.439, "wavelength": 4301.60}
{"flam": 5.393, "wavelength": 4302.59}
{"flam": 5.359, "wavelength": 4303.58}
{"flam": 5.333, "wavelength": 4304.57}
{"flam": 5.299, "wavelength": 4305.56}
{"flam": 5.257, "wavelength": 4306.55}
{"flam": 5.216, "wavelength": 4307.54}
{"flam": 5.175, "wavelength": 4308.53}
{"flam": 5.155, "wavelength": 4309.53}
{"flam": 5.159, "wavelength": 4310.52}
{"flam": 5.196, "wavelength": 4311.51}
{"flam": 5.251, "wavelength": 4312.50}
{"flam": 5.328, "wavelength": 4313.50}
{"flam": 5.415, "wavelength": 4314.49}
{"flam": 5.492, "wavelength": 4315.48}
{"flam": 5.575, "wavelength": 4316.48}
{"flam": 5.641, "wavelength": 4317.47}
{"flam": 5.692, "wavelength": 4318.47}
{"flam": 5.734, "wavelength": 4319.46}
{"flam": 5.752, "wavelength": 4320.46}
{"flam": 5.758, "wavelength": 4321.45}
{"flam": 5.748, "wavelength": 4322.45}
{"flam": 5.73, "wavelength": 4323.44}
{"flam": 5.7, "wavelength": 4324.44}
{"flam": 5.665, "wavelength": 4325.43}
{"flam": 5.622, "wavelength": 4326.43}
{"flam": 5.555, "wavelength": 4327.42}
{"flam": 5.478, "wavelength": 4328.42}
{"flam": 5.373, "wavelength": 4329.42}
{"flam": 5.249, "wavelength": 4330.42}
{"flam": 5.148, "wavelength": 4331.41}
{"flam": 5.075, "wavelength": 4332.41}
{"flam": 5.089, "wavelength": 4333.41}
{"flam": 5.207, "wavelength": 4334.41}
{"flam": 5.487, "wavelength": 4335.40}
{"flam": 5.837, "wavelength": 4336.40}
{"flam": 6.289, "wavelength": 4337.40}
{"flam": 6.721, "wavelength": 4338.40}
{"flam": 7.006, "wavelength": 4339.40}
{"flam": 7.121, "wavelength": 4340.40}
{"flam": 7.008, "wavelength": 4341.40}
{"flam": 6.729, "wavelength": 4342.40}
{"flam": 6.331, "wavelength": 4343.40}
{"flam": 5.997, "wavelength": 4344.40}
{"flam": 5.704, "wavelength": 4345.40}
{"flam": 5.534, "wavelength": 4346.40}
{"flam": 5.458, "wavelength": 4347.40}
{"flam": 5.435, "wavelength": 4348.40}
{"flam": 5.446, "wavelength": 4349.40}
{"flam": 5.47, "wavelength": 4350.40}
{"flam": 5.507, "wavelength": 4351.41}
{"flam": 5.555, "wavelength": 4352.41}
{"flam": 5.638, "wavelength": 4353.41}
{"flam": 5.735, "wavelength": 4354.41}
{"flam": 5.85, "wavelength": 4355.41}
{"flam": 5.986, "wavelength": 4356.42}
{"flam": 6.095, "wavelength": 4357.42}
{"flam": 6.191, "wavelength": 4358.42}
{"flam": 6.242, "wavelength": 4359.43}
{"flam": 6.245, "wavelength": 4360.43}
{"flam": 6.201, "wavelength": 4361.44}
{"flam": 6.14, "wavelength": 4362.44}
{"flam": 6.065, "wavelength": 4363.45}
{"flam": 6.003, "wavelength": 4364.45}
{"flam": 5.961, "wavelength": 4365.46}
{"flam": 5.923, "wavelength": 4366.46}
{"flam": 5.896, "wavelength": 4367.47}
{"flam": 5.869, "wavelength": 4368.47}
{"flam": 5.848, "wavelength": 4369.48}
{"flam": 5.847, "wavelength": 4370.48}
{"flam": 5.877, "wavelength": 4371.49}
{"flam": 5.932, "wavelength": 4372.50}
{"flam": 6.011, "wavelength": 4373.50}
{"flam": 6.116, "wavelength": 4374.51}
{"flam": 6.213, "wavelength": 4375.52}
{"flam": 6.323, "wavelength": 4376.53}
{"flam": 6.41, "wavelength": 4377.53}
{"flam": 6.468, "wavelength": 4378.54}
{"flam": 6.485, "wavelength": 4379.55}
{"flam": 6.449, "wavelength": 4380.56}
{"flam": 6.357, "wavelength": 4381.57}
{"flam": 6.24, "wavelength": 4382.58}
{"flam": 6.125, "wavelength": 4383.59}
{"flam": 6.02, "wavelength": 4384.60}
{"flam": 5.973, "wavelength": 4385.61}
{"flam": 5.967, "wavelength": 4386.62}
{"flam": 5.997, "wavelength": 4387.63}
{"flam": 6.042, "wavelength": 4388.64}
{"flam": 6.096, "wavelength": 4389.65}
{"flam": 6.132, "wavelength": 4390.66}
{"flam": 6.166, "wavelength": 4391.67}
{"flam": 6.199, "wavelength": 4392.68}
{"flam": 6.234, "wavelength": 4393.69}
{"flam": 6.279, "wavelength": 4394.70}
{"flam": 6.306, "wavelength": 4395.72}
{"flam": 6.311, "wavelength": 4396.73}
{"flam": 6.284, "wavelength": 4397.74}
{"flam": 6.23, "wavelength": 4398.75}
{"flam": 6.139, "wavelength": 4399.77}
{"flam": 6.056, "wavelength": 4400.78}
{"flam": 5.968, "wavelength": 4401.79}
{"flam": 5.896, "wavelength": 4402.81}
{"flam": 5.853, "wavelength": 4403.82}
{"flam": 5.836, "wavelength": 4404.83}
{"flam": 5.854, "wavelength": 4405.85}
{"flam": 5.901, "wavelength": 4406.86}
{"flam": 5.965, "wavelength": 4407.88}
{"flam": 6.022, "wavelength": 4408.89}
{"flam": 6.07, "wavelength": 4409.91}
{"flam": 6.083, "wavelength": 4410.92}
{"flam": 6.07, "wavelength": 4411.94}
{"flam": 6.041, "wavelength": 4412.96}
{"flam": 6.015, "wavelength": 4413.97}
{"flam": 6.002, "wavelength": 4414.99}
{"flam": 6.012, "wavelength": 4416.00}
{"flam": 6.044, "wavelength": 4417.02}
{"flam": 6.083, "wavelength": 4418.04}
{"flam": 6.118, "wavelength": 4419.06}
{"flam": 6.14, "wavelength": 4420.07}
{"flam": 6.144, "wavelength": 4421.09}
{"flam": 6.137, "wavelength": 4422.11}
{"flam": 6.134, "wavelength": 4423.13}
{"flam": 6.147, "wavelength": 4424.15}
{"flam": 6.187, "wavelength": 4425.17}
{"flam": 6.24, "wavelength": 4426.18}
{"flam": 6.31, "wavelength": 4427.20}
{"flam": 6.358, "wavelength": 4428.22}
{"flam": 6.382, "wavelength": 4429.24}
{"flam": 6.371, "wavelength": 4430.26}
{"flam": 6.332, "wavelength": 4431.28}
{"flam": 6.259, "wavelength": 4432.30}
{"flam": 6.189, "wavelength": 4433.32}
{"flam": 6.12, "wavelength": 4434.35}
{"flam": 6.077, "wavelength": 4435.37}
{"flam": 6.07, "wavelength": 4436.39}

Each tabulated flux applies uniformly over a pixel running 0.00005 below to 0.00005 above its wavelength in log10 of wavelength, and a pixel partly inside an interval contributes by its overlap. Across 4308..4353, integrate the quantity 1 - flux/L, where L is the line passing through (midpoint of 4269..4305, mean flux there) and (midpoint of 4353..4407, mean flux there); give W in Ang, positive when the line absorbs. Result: 2.98 Ang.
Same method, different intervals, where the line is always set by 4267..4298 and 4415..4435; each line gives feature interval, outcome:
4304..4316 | 1.82 Ang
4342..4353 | 0.84 Ang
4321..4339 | 1.76 Ang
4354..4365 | 0.24 Ang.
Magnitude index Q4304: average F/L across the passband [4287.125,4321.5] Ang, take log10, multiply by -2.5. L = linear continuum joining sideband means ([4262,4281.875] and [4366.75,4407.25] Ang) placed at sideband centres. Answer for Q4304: 0.09 mag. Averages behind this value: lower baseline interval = 6.21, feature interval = 5.68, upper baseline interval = 6.11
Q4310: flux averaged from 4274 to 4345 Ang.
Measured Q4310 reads 5.86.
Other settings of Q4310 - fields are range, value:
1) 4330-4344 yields 6.03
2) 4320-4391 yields 5.94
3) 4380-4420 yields 6.09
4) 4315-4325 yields 5.68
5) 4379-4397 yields 6.19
